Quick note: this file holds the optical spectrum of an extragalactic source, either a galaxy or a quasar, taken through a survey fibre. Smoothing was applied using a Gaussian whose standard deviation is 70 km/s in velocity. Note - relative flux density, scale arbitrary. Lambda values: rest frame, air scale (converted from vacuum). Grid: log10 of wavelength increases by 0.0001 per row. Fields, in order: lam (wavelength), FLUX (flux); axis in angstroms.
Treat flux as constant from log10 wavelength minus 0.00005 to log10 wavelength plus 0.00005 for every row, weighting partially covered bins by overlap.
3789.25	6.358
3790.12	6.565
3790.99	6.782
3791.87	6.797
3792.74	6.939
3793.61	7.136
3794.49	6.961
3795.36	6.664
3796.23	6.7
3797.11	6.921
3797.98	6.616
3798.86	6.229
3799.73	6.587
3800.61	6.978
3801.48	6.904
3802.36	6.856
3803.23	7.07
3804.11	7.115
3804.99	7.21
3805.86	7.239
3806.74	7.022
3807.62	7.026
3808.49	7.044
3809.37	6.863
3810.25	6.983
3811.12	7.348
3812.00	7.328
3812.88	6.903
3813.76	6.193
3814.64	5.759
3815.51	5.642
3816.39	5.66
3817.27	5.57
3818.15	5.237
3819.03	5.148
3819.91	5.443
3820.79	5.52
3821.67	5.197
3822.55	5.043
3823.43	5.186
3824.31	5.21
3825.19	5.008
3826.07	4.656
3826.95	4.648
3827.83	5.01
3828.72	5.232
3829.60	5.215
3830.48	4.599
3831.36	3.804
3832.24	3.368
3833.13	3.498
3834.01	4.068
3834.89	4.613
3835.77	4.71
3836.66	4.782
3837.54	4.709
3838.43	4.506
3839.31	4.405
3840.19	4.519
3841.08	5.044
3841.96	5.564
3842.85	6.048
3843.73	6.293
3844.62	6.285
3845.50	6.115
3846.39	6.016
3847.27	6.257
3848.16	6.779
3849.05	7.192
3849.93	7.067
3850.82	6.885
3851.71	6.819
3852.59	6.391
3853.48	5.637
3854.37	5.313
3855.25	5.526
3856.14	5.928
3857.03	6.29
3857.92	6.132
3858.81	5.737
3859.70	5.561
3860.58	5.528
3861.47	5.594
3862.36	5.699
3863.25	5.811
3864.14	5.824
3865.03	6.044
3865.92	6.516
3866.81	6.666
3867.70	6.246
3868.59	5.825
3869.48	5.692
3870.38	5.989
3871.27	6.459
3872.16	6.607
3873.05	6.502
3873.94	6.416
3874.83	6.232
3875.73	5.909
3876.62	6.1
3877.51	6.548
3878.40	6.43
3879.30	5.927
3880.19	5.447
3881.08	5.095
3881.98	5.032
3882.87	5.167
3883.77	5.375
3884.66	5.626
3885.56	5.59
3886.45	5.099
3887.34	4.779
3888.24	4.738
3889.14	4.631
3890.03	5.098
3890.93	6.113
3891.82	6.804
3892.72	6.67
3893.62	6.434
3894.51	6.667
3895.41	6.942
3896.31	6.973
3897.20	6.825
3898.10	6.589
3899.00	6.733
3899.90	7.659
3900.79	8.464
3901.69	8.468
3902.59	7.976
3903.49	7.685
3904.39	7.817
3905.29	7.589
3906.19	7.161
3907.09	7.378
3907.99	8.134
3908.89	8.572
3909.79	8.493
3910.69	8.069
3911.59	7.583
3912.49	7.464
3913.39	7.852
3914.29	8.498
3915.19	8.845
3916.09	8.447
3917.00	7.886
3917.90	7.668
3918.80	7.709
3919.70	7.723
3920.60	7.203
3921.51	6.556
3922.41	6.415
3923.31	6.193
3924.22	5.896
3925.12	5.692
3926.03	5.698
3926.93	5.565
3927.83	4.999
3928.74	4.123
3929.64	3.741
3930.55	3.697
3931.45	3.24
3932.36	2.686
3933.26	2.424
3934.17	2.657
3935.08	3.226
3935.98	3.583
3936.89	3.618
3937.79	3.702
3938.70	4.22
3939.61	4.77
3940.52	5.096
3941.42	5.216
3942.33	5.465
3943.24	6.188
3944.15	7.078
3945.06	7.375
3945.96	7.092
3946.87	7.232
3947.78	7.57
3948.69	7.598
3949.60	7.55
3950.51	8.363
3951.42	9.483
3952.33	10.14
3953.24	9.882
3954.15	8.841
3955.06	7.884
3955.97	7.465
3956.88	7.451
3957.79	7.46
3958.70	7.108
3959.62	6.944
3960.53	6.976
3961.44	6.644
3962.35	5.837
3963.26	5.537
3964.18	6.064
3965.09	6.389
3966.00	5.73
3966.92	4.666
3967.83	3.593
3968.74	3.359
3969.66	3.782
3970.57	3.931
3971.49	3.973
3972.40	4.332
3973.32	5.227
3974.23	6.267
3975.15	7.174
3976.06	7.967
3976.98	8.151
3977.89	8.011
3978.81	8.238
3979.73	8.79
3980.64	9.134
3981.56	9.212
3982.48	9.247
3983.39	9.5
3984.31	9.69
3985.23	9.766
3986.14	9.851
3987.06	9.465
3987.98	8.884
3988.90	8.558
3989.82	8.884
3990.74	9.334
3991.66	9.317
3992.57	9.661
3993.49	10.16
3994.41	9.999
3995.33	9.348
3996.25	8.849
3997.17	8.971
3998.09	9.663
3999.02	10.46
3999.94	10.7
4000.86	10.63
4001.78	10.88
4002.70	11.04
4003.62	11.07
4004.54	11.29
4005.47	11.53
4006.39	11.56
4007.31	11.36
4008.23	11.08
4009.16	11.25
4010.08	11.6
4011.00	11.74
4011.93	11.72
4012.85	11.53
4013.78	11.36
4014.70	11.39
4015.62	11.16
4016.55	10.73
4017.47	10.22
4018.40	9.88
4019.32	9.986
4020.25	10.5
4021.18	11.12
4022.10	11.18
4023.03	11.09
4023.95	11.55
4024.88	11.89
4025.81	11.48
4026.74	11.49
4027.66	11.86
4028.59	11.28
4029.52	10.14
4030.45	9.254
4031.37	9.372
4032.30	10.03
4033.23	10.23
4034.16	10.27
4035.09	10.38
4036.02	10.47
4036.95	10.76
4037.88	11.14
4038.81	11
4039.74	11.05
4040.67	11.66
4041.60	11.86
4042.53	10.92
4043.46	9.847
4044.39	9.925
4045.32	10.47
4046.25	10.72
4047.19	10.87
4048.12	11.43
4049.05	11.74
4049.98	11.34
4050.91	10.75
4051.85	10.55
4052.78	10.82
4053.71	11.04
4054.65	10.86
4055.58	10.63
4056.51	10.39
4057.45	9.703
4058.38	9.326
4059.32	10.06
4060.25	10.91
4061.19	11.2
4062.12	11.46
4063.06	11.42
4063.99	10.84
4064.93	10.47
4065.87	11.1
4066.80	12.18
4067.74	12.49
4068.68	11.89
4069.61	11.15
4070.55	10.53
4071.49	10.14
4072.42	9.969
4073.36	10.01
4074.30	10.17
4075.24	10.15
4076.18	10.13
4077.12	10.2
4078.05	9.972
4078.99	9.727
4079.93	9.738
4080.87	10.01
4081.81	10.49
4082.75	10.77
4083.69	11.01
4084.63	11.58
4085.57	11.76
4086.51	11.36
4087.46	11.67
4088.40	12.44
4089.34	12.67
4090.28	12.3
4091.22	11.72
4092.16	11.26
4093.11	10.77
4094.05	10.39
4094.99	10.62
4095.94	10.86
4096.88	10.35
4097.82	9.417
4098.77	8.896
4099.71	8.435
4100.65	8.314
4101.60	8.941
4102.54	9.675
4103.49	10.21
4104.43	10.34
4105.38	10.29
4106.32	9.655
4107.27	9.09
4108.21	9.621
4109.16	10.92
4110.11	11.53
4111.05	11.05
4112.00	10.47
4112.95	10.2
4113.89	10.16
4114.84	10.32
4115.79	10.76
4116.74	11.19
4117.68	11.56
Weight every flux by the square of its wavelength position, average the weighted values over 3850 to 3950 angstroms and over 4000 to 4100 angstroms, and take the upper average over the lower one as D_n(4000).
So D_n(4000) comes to 1.89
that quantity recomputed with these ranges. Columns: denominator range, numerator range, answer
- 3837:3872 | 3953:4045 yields 1.69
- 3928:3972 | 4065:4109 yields 1.96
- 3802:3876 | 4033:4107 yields 2.06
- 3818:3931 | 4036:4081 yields 1.93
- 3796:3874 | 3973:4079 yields 1.95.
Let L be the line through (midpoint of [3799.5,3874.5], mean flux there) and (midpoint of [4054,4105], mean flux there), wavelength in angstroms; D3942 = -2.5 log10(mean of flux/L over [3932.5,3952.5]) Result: 0.35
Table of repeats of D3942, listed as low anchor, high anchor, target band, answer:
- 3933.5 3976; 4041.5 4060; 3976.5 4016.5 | -0.24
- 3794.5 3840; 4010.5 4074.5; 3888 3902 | 0.14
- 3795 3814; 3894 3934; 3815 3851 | 0.29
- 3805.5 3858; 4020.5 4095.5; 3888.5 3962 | 0.17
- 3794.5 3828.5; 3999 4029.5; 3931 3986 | 0.46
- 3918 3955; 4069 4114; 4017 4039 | -0.24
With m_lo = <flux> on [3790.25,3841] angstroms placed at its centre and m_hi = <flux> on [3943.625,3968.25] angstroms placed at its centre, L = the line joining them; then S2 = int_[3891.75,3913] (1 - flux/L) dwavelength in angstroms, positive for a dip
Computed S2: -2.6 angstroms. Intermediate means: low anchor 5.83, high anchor 7.18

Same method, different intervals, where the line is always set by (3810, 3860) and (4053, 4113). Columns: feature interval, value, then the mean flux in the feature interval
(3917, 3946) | 8.8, 5.22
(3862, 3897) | 2.6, 5.95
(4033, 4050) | -1.9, 10.8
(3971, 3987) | 1.0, 7.95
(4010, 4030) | -3.9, 11.1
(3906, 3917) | -1.5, 8.05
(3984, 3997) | -1.1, 9.4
